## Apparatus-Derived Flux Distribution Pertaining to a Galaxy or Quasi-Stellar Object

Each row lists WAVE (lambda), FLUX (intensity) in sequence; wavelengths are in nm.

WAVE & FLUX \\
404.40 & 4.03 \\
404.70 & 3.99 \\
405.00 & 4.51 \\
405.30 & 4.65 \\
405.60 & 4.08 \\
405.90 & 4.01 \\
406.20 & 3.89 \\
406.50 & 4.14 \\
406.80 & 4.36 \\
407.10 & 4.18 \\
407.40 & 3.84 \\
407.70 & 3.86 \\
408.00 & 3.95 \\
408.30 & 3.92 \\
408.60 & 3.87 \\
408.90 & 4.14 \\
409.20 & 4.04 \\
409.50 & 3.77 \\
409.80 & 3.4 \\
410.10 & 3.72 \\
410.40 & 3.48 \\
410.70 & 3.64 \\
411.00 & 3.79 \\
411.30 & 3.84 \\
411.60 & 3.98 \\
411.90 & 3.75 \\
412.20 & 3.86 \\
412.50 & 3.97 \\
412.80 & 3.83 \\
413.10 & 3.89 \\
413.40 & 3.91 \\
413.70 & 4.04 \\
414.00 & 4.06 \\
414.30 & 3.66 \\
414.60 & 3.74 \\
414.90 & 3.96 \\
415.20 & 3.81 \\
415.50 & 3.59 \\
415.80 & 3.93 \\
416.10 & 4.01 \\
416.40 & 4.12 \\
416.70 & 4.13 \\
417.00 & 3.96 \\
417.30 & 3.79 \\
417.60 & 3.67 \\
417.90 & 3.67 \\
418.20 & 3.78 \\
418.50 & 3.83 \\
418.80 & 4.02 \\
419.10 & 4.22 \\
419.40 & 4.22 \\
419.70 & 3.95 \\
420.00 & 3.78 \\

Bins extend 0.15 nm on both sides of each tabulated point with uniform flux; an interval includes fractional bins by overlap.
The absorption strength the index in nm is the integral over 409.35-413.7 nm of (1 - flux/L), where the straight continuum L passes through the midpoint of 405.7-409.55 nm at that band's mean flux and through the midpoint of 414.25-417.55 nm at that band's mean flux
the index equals 0.18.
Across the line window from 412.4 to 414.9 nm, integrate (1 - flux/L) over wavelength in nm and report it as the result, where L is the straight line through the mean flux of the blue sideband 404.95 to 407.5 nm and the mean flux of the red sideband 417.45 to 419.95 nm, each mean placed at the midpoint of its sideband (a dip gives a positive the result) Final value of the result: 0.08 nm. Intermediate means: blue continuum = 4.18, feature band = 3.89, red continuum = 3.91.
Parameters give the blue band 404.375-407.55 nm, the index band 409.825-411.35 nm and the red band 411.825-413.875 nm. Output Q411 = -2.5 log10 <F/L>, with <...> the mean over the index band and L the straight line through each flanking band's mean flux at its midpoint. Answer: 0.09 mag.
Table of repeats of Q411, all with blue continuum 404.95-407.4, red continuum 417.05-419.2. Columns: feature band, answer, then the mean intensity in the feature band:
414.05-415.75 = 0.05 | 3.78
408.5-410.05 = 0.07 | 3.84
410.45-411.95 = 0.07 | 3.78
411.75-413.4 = 0.04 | 3.86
